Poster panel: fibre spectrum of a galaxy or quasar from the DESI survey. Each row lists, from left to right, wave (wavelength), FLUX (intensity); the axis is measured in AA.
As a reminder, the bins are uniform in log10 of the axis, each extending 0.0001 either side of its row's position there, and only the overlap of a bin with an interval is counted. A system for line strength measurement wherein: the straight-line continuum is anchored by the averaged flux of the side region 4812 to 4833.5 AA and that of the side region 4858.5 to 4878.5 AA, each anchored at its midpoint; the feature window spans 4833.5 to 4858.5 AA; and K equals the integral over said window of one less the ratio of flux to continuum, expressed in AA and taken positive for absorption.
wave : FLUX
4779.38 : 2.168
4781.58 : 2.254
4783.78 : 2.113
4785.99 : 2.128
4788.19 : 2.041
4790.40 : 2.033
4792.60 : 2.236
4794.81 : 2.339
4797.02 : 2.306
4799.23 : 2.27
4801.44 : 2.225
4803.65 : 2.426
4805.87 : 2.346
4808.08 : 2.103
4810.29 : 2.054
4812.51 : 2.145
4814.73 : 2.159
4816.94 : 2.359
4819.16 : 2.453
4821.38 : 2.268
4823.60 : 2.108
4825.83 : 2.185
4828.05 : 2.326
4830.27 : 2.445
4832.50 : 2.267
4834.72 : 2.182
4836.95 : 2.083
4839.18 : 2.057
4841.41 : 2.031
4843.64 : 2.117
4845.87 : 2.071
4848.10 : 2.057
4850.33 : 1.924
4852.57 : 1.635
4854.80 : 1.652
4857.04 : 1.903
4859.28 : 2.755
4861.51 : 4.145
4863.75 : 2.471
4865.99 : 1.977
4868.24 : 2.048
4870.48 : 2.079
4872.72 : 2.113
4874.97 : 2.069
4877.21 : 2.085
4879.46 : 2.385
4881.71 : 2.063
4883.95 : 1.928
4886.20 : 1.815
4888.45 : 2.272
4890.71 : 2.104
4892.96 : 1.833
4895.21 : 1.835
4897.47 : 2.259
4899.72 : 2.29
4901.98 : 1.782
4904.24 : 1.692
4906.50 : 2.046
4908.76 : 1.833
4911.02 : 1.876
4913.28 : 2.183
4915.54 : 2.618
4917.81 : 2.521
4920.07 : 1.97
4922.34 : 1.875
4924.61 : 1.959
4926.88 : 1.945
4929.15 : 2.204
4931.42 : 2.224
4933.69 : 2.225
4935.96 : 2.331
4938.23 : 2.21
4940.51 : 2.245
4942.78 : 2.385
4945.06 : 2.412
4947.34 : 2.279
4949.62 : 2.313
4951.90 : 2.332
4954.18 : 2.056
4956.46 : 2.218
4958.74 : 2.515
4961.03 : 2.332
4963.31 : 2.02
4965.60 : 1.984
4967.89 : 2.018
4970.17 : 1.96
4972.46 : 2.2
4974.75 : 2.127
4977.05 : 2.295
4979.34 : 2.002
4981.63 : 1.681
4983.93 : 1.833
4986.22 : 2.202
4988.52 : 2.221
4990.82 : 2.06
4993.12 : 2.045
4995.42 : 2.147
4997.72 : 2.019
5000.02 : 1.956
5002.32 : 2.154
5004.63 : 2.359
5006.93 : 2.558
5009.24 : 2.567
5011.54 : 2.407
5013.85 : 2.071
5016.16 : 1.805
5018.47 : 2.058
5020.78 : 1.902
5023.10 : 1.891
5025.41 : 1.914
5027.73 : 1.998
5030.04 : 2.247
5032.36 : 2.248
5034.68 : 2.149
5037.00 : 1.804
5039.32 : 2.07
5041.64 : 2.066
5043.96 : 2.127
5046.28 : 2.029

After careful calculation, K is 3.8 AA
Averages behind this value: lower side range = 2.27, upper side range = 2.41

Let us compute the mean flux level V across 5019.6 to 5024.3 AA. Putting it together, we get 1.9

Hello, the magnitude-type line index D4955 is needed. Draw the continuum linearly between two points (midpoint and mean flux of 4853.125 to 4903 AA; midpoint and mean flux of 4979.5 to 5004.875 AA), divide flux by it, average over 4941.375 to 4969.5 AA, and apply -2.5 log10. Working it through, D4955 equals -0.07 mag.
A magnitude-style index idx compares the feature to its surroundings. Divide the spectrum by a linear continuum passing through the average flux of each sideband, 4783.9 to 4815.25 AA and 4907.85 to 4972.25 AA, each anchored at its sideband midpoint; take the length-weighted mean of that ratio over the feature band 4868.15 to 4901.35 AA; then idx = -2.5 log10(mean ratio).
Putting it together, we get 0.058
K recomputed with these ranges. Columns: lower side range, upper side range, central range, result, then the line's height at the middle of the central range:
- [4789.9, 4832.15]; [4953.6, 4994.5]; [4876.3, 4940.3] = 2.21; 2.16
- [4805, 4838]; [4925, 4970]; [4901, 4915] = 1.80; 2.22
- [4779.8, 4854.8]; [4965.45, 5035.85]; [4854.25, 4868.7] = -2.14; 2.15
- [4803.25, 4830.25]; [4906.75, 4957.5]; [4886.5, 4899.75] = 0.86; 2.21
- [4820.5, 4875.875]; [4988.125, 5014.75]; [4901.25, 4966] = 1.33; 2.21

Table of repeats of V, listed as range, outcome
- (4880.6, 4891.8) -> 2.04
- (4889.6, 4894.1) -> 1.97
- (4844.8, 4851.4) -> 2.02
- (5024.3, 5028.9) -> 1.96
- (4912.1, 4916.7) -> 2.4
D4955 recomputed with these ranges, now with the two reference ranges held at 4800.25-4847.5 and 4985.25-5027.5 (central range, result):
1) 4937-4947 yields -0.08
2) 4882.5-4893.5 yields 0.09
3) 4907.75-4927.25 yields 0.04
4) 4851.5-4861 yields 0.03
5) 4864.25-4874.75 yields 0.06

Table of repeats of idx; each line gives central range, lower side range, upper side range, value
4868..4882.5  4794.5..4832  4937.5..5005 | 0.05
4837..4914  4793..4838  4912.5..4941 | 0.06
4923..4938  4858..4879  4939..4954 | 0.09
